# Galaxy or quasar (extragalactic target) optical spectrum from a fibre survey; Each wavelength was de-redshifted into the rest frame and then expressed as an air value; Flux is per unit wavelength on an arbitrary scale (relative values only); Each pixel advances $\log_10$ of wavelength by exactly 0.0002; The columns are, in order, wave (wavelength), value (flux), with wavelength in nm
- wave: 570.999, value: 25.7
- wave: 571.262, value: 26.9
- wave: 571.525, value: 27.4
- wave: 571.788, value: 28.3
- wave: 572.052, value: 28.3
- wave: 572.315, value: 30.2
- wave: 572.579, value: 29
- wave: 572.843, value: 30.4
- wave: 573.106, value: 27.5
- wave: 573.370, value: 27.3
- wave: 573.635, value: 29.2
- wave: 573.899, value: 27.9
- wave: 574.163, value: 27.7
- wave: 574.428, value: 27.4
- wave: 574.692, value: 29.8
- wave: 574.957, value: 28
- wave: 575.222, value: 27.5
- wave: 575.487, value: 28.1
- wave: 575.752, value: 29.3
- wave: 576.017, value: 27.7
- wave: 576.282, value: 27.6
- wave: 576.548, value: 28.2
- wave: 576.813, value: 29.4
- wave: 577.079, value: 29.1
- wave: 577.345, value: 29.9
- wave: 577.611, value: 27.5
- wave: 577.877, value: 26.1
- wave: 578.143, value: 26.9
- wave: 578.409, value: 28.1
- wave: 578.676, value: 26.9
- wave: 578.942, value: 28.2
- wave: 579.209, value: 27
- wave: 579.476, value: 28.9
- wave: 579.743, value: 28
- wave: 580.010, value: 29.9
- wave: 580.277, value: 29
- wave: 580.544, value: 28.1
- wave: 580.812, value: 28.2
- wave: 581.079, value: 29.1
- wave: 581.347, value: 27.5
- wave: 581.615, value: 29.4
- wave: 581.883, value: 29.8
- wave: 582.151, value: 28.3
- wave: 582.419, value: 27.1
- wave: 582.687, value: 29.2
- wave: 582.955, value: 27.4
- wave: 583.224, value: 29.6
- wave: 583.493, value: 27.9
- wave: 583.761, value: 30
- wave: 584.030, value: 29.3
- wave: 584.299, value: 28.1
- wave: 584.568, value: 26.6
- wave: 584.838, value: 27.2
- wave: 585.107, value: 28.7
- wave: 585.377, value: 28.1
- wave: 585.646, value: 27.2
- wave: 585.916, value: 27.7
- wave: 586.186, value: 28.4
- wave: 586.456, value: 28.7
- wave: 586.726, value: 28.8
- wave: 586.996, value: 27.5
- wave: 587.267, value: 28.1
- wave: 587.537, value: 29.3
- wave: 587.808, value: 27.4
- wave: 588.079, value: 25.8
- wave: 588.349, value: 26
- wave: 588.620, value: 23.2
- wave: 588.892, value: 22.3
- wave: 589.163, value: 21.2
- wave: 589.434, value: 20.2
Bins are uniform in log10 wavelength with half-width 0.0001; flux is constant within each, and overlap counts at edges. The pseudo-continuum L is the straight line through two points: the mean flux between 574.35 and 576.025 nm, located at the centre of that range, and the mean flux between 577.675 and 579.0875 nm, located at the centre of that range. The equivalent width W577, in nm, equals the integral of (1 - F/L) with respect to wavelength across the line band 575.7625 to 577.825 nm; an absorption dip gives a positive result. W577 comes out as -0.05 nm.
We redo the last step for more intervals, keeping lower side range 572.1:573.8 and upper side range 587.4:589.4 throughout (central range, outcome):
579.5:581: -0.10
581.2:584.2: -0.27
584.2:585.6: -0.11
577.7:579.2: 0.01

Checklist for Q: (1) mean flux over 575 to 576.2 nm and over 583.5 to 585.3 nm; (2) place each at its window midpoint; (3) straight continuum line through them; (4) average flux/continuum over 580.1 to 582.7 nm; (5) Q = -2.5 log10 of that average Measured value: -0.01 mag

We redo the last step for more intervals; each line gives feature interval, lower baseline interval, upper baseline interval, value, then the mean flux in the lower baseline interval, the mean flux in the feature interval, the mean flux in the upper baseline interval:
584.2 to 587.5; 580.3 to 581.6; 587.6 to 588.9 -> -0.06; 28.4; 28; 25.4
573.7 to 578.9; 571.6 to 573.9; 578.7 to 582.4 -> 0.02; 28.7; 28.1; 28.5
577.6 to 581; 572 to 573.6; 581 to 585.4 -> 0.02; 28.8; 27.9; 28.4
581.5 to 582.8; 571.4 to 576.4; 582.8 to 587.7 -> -0.02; 28.4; 28.8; 28.3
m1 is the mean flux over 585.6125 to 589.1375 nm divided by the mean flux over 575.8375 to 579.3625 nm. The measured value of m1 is 0.96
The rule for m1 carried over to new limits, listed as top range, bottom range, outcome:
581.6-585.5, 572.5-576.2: 1.00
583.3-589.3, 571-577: 0.96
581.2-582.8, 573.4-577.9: 1.01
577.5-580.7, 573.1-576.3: 0.99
